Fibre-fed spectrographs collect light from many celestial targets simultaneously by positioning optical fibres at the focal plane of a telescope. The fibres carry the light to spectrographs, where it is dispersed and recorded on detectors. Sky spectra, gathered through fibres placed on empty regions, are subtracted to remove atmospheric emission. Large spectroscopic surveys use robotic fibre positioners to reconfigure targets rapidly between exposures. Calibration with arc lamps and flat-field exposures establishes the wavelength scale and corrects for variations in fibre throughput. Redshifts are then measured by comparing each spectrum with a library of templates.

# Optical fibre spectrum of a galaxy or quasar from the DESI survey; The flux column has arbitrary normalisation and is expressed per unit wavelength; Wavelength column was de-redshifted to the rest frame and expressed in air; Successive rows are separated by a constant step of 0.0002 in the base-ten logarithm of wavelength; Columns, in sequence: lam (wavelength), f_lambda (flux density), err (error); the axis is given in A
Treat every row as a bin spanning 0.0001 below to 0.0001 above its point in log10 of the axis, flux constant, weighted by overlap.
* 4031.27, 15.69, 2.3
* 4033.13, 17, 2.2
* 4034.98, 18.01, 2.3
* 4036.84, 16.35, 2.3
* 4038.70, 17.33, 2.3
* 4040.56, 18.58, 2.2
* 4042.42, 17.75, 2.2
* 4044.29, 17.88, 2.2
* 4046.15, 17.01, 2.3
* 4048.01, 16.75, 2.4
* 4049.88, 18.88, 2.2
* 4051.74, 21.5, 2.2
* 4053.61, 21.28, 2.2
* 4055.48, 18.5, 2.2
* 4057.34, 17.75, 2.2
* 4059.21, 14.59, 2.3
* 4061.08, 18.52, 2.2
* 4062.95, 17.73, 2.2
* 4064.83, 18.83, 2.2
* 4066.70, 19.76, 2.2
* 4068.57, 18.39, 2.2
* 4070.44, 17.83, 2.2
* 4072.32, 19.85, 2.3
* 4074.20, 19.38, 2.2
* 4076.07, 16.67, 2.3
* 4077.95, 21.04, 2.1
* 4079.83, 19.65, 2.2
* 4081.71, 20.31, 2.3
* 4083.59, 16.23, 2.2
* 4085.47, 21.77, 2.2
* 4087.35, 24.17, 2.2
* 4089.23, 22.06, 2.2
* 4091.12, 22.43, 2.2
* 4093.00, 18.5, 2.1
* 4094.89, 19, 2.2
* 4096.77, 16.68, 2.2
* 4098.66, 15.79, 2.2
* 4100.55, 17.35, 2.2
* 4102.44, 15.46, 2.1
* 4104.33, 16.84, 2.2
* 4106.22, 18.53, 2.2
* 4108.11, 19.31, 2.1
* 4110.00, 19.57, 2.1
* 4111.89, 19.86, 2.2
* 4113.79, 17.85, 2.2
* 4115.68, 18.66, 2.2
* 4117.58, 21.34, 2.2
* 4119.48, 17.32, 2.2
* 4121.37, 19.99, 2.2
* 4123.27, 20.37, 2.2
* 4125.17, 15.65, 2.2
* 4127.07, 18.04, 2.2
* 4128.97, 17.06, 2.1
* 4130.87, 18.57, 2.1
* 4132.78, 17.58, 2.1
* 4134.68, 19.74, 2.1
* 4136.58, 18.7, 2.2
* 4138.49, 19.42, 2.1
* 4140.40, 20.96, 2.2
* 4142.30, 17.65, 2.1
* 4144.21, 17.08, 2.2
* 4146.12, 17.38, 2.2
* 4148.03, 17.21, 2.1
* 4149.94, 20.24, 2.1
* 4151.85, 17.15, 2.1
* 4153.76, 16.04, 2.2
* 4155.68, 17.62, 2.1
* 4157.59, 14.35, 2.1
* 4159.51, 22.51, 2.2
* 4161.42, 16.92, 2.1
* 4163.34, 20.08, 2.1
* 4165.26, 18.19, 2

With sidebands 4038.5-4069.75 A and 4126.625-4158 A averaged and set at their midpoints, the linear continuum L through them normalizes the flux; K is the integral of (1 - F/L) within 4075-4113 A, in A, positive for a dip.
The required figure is -1.9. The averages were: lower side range 18.3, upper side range 18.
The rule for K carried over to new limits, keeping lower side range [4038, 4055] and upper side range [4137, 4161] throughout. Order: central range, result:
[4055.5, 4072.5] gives 0.4 A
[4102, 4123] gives -0.5 A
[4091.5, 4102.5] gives 0.5 A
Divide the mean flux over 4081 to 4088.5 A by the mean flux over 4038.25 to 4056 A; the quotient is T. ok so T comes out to 1.11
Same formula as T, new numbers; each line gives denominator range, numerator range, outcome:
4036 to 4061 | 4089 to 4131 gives 1.02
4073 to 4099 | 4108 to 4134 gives 0.95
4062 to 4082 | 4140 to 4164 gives 0.95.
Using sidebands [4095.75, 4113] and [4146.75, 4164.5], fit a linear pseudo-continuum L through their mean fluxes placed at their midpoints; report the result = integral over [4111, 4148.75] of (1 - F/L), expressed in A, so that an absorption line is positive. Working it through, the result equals -1.4 A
